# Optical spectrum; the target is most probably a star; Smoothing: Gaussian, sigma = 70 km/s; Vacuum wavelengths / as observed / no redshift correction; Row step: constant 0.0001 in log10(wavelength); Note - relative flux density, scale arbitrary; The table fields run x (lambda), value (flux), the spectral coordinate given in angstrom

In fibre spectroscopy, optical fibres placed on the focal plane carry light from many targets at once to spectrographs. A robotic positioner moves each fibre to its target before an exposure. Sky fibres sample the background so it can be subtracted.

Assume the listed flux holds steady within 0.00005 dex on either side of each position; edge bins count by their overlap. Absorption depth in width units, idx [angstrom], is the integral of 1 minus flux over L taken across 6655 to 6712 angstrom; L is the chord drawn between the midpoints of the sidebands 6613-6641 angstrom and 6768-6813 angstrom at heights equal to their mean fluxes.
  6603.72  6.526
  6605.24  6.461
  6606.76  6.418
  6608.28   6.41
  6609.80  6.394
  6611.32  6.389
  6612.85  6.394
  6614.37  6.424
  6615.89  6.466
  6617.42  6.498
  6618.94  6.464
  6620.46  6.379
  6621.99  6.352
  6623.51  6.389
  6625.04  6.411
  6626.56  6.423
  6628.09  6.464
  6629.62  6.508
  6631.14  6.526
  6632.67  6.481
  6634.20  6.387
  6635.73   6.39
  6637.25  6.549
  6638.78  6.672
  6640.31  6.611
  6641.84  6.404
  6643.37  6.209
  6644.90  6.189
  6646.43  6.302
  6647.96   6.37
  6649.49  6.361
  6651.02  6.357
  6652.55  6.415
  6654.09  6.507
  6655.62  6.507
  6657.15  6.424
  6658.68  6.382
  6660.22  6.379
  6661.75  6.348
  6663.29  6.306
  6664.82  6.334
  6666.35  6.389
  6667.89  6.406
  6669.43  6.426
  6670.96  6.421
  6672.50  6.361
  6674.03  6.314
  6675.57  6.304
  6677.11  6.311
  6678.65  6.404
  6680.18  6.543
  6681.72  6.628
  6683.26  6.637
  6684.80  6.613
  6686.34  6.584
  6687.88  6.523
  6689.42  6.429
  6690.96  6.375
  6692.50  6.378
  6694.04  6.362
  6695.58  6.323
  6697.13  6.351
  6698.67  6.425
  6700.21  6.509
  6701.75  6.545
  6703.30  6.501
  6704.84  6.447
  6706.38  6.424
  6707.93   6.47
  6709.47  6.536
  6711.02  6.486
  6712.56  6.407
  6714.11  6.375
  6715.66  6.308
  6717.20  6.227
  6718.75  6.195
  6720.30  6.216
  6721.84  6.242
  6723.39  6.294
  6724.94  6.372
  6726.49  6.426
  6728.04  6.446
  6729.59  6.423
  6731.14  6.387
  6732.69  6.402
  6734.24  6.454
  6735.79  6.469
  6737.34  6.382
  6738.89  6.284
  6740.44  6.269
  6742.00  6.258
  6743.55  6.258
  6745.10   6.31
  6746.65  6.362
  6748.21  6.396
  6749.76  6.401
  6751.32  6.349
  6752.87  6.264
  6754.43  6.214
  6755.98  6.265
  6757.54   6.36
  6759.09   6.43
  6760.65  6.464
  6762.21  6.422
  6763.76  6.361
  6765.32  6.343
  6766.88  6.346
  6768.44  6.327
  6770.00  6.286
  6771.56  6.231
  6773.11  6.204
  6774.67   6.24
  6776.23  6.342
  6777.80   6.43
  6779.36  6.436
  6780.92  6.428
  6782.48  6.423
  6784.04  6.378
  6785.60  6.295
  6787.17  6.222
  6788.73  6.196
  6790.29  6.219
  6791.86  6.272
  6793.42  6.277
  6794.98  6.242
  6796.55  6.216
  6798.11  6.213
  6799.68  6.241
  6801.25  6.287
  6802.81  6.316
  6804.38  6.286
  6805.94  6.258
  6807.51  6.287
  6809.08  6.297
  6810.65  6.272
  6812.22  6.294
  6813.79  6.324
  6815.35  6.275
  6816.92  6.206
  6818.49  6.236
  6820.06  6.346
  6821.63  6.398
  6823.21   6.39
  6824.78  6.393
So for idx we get -0.3 angstrom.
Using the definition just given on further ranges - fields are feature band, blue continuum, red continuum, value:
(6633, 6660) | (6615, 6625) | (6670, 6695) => 0.1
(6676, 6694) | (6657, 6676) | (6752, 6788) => -0.3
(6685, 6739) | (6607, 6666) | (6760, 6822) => -0.4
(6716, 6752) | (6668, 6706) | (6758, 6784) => 0.3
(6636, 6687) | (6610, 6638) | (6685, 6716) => 0.1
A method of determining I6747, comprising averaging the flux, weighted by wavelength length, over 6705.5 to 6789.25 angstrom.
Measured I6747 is 6.35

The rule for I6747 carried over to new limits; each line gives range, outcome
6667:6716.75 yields 6.44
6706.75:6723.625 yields 6.34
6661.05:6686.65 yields 6.43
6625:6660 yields 6.43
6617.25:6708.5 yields 6.43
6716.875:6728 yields 6.29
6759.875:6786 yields 6.35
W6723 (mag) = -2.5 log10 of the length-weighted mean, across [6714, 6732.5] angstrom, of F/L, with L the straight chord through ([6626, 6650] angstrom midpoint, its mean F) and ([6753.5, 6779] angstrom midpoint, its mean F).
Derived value 0.01 mag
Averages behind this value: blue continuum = 6.43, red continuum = 6.33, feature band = 6.33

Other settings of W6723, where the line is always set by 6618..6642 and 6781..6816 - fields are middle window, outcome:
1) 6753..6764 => -0.01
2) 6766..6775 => 0.01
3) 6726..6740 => -0.01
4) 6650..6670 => 0.01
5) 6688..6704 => 0.00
